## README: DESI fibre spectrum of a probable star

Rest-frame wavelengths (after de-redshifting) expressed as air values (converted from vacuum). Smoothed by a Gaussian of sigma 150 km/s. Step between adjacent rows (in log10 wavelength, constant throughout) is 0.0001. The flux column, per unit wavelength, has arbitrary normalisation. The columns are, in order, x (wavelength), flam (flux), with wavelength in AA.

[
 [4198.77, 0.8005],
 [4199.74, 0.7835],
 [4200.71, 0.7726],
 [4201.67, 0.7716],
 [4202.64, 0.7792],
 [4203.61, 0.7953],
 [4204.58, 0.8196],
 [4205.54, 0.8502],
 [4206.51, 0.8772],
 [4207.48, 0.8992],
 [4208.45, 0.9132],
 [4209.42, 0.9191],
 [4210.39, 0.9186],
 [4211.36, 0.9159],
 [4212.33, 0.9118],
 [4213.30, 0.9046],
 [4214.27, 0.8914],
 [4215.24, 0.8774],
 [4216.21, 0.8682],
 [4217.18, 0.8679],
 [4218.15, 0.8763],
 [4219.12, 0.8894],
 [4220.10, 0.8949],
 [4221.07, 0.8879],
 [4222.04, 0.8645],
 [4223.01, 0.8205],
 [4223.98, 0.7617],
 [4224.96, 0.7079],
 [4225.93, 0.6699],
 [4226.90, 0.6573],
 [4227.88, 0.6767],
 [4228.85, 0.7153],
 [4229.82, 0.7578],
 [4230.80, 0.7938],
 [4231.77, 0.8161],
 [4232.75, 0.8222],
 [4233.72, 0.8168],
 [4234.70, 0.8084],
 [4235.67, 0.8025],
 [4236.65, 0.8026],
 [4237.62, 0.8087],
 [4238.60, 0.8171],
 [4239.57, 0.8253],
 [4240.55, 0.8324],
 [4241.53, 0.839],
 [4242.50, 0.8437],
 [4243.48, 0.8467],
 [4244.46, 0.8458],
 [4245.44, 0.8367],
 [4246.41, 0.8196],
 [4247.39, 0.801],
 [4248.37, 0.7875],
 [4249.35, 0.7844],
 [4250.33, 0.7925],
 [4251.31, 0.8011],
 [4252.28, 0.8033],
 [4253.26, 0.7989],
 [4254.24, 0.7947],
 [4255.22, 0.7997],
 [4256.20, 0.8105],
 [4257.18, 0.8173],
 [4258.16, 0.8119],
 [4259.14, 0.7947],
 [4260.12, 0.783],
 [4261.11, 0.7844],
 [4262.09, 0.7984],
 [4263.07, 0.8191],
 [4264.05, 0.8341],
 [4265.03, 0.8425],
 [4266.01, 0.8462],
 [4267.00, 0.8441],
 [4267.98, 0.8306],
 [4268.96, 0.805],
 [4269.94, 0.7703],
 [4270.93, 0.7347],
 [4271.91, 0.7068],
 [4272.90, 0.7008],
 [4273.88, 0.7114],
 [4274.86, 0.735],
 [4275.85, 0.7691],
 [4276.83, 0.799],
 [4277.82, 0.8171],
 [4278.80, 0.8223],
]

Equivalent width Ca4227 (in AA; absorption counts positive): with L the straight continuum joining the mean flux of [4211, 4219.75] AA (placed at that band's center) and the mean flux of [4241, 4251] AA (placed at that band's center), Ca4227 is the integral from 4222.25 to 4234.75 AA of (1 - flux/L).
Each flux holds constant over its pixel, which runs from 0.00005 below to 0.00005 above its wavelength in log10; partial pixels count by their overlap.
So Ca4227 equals 1.5 AA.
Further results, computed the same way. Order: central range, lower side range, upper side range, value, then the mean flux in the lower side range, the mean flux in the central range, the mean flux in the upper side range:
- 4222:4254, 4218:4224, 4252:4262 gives 1.53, 0.863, 0.792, 0.799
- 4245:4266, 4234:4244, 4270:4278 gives -0.56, 0.822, 0.807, 0.745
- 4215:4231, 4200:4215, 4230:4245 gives 0.81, 0.862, 0.798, 0.82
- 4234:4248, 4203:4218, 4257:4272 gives 0.24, 0.881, 0.823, 0.804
